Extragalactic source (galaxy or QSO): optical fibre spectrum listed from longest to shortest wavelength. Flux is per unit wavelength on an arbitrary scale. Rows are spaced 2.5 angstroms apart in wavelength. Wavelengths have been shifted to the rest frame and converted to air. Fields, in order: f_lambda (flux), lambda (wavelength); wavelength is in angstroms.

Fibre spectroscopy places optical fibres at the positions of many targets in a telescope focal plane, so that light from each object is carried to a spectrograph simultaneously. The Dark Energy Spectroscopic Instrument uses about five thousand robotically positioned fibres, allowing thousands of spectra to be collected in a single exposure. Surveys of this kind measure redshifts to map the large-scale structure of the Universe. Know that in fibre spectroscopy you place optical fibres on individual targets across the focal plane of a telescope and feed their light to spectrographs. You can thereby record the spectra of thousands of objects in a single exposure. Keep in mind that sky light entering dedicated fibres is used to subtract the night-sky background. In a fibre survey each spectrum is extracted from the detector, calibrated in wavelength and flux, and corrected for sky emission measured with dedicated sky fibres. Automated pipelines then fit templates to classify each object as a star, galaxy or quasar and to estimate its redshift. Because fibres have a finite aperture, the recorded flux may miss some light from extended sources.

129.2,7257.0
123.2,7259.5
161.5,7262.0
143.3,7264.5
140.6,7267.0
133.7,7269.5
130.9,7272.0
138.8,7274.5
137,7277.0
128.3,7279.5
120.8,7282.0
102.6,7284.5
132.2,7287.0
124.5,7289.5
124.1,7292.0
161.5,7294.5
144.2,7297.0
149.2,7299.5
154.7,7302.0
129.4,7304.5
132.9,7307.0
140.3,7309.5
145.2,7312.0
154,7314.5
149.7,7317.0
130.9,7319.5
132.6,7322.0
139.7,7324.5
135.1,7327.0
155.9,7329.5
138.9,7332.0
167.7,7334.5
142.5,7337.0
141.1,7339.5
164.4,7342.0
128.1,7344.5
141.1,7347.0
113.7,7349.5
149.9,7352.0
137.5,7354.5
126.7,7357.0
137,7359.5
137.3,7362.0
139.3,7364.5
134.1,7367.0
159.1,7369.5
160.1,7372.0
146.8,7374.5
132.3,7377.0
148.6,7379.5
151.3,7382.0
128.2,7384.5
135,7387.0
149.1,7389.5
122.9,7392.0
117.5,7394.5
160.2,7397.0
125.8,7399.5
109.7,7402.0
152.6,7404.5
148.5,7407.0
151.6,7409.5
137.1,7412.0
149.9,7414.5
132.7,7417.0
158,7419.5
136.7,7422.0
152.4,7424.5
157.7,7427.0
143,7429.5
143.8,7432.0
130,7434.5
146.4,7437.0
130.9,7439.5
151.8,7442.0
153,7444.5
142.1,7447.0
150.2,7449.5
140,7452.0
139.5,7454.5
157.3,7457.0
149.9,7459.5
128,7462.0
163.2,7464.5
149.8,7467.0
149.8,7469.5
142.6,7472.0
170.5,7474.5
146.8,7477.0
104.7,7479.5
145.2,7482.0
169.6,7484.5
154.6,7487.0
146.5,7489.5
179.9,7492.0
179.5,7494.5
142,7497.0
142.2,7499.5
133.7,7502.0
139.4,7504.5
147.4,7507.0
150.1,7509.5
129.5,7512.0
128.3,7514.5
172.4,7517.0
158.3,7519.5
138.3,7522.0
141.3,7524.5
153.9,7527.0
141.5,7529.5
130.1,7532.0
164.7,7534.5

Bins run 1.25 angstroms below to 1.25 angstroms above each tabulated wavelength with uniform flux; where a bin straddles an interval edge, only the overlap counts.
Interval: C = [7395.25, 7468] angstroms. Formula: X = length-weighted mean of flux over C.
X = 144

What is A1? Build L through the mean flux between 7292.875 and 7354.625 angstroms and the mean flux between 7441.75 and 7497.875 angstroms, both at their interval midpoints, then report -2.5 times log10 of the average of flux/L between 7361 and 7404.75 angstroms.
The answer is 0.05 mag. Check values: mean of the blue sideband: 143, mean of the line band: 139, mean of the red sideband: 150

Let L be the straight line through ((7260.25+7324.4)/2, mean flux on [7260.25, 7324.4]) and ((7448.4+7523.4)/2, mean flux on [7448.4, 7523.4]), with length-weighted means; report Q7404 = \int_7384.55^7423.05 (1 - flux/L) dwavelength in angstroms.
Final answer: 1.3 angstroms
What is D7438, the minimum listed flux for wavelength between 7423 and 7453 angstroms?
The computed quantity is 130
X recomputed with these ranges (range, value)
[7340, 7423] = 140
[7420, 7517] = 147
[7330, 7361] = 141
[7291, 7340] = 144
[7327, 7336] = 151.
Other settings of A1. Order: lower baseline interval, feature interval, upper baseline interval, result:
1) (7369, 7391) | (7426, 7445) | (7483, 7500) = 0.06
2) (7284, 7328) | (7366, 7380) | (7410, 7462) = -0.04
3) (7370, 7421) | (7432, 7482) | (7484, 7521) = 0.02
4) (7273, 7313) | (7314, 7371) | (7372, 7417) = -0.03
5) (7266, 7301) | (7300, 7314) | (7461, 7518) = -0.05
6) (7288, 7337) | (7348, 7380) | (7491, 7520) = 0.03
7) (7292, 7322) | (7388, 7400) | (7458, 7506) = 0.08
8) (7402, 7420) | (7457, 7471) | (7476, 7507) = -0.01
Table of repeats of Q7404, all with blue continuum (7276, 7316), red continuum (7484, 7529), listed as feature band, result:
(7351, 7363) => 0.2 angstroms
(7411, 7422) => 0.0 angstroms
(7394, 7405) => 0.8 angstroms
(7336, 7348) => -0.4 angstroms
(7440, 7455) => 0.0 angstroms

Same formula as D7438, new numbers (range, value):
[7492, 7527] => 128.3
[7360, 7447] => 109.7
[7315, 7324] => 130.9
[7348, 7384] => 113.7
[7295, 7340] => 129.4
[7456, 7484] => 104.7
